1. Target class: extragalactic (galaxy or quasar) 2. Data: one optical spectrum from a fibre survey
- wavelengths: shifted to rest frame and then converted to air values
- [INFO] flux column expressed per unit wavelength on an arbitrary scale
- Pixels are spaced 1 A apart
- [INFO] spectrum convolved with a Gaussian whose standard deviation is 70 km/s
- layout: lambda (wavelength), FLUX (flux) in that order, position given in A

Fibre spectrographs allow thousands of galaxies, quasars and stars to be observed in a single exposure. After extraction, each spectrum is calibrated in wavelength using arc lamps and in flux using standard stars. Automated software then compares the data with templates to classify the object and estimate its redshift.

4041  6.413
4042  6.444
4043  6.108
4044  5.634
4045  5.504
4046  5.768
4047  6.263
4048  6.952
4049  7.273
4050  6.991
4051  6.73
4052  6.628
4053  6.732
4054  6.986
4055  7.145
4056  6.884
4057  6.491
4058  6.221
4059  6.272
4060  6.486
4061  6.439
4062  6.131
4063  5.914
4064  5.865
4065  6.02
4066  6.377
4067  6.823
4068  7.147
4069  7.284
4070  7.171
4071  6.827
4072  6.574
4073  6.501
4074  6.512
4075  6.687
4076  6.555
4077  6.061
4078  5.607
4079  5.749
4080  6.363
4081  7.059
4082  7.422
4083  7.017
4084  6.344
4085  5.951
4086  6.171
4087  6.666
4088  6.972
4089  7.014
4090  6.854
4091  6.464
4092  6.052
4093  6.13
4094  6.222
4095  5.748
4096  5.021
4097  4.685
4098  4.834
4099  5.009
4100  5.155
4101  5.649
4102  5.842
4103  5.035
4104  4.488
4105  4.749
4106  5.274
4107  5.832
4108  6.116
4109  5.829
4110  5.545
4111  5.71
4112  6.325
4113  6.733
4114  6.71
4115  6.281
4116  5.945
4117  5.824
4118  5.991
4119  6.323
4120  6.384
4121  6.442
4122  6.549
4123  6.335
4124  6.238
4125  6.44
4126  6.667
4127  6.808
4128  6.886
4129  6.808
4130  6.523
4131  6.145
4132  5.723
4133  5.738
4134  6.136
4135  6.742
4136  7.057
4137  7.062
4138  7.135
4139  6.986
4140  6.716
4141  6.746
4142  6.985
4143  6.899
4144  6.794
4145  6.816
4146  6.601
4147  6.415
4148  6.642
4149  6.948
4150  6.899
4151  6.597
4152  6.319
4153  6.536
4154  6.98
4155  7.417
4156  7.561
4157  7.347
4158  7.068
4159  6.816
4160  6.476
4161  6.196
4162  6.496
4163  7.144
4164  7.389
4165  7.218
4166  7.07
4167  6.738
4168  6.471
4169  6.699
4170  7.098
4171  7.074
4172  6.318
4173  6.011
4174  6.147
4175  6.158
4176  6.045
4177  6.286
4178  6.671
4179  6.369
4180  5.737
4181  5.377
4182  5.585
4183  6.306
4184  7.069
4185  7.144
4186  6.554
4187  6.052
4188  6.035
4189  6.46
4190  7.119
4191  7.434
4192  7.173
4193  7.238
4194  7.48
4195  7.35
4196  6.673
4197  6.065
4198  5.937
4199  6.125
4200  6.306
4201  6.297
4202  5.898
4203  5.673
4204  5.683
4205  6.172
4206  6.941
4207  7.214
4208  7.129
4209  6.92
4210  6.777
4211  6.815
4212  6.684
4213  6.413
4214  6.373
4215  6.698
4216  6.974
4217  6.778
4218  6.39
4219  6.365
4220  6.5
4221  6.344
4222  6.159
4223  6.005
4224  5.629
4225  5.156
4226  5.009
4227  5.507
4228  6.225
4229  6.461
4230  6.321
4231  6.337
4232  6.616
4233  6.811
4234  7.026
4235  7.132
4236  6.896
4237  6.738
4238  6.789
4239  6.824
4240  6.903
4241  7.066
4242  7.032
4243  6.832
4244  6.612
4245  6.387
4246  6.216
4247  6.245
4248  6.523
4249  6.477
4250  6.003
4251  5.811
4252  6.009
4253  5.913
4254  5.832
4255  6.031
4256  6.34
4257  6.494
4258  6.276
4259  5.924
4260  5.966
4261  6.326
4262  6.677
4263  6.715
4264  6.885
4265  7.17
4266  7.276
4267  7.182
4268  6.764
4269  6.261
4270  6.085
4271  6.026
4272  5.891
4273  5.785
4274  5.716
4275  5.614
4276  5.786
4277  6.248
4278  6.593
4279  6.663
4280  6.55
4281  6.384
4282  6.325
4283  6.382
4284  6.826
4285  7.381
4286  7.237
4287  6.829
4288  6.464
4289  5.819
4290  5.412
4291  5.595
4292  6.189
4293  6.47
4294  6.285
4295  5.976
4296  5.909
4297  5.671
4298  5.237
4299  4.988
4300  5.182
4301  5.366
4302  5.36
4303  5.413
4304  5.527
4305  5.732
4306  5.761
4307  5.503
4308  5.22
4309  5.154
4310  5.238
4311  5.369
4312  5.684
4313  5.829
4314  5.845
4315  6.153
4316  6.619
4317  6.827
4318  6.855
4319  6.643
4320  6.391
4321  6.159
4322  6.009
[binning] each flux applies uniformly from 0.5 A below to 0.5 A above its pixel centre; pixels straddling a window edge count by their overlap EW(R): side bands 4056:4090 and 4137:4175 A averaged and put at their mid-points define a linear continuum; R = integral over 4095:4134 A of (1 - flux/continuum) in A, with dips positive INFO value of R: 4.4 A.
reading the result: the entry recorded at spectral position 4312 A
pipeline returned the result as 5.684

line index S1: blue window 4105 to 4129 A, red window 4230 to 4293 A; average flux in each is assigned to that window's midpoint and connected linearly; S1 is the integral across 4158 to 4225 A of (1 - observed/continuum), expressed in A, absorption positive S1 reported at -2.10 A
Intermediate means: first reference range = 6.21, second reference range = 6.44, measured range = 6.52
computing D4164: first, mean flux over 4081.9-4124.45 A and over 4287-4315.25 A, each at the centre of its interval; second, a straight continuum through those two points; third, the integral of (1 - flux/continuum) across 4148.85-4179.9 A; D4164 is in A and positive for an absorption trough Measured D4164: -4.4 A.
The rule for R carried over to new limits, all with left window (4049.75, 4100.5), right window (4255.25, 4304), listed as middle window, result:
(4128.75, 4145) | -0.8 A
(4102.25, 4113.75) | 1.3 A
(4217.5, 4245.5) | -0.9 A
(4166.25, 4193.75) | -1.0 A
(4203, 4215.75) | -0.7 A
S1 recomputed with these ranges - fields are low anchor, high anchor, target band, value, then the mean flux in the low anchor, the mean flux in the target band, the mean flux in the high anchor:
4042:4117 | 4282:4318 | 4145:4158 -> -1.6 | 6.22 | 6.86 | 5.92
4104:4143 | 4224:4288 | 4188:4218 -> -1.2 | 6.31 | 6.63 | 6.41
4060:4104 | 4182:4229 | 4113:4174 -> -3.1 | 6.21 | 6.65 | 6.45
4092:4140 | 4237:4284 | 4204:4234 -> -0.5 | 6.05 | 6.4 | 6.4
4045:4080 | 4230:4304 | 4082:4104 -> 1.8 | 6.51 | 5.95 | 6.31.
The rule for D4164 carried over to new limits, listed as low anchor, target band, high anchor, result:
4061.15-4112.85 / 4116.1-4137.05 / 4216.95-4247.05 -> -0.7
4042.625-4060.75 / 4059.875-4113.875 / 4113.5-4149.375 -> 3.2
